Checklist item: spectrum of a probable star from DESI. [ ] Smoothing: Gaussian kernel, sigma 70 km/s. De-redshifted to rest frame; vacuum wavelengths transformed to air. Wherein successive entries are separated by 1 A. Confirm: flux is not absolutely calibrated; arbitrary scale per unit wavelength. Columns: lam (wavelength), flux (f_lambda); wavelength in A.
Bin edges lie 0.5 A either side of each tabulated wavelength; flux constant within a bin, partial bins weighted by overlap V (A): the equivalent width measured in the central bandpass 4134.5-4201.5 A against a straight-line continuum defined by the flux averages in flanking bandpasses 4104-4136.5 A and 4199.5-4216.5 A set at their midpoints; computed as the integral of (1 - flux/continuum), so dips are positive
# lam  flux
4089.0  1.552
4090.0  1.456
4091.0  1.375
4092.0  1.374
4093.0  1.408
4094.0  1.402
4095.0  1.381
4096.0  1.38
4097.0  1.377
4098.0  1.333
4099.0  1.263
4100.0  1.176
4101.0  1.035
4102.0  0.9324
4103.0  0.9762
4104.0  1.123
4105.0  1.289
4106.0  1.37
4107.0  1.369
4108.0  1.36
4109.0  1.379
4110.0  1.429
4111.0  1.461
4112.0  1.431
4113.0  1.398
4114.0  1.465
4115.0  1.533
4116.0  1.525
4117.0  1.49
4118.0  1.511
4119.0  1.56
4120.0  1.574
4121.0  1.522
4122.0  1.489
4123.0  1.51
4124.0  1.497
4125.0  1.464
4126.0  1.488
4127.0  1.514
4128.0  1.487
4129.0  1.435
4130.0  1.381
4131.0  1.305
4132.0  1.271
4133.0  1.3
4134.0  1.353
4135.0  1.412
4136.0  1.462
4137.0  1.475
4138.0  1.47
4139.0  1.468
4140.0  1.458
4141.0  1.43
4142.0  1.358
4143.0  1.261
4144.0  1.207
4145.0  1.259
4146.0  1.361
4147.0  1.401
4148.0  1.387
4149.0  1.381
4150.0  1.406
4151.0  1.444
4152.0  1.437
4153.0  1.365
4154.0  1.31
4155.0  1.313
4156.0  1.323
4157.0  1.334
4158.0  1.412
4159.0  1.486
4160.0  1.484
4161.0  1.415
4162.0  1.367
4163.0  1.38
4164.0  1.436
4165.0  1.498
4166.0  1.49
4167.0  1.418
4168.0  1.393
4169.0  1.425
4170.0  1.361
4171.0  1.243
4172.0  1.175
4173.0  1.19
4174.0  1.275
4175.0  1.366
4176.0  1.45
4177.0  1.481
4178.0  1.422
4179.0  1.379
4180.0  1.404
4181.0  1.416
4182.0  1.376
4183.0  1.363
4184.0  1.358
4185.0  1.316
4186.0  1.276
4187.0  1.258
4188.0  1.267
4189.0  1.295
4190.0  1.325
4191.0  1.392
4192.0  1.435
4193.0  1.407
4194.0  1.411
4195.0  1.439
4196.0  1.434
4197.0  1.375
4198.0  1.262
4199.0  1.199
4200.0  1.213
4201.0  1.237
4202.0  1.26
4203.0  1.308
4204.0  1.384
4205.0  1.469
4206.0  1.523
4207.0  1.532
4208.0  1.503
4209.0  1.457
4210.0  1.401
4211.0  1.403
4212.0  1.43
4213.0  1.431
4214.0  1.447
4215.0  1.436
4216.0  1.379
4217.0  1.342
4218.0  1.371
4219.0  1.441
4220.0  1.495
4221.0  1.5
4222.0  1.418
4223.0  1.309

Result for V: 2.22 A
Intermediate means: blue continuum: 1.43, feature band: 1.37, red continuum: 1.4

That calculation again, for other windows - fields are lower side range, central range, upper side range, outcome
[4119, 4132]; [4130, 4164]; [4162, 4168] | 1.6 A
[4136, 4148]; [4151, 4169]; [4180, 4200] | -0.5 A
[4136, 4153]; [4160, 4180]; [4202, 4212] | 0.4 A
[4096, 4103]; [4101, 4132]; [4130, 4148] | -3.3 A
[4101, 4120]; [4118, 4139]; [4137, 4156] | -1.3 A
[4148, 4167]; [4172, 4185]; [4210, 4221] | 0.4 A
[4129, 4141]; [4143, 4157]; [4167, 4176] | 0.2 A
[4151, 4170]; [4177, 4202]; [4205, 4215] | 1.6 A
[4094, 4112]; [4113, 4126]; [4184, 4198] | -2.1 A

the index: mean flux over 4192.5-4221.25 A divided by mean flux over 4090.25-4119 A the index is 1.04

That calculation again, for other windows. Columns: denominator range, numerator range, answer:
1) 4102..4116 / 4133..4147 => 1.03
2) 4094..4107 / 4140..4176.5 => 1.11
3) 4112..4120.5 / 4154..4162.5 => 0.92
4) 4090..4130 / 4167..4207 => 0.97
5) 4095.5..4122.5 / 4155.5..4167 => 1.04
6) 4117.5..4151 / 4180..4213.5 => 0.96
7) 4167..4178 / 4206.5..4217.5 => 1.07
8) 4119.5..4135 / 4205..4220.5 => 1.00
